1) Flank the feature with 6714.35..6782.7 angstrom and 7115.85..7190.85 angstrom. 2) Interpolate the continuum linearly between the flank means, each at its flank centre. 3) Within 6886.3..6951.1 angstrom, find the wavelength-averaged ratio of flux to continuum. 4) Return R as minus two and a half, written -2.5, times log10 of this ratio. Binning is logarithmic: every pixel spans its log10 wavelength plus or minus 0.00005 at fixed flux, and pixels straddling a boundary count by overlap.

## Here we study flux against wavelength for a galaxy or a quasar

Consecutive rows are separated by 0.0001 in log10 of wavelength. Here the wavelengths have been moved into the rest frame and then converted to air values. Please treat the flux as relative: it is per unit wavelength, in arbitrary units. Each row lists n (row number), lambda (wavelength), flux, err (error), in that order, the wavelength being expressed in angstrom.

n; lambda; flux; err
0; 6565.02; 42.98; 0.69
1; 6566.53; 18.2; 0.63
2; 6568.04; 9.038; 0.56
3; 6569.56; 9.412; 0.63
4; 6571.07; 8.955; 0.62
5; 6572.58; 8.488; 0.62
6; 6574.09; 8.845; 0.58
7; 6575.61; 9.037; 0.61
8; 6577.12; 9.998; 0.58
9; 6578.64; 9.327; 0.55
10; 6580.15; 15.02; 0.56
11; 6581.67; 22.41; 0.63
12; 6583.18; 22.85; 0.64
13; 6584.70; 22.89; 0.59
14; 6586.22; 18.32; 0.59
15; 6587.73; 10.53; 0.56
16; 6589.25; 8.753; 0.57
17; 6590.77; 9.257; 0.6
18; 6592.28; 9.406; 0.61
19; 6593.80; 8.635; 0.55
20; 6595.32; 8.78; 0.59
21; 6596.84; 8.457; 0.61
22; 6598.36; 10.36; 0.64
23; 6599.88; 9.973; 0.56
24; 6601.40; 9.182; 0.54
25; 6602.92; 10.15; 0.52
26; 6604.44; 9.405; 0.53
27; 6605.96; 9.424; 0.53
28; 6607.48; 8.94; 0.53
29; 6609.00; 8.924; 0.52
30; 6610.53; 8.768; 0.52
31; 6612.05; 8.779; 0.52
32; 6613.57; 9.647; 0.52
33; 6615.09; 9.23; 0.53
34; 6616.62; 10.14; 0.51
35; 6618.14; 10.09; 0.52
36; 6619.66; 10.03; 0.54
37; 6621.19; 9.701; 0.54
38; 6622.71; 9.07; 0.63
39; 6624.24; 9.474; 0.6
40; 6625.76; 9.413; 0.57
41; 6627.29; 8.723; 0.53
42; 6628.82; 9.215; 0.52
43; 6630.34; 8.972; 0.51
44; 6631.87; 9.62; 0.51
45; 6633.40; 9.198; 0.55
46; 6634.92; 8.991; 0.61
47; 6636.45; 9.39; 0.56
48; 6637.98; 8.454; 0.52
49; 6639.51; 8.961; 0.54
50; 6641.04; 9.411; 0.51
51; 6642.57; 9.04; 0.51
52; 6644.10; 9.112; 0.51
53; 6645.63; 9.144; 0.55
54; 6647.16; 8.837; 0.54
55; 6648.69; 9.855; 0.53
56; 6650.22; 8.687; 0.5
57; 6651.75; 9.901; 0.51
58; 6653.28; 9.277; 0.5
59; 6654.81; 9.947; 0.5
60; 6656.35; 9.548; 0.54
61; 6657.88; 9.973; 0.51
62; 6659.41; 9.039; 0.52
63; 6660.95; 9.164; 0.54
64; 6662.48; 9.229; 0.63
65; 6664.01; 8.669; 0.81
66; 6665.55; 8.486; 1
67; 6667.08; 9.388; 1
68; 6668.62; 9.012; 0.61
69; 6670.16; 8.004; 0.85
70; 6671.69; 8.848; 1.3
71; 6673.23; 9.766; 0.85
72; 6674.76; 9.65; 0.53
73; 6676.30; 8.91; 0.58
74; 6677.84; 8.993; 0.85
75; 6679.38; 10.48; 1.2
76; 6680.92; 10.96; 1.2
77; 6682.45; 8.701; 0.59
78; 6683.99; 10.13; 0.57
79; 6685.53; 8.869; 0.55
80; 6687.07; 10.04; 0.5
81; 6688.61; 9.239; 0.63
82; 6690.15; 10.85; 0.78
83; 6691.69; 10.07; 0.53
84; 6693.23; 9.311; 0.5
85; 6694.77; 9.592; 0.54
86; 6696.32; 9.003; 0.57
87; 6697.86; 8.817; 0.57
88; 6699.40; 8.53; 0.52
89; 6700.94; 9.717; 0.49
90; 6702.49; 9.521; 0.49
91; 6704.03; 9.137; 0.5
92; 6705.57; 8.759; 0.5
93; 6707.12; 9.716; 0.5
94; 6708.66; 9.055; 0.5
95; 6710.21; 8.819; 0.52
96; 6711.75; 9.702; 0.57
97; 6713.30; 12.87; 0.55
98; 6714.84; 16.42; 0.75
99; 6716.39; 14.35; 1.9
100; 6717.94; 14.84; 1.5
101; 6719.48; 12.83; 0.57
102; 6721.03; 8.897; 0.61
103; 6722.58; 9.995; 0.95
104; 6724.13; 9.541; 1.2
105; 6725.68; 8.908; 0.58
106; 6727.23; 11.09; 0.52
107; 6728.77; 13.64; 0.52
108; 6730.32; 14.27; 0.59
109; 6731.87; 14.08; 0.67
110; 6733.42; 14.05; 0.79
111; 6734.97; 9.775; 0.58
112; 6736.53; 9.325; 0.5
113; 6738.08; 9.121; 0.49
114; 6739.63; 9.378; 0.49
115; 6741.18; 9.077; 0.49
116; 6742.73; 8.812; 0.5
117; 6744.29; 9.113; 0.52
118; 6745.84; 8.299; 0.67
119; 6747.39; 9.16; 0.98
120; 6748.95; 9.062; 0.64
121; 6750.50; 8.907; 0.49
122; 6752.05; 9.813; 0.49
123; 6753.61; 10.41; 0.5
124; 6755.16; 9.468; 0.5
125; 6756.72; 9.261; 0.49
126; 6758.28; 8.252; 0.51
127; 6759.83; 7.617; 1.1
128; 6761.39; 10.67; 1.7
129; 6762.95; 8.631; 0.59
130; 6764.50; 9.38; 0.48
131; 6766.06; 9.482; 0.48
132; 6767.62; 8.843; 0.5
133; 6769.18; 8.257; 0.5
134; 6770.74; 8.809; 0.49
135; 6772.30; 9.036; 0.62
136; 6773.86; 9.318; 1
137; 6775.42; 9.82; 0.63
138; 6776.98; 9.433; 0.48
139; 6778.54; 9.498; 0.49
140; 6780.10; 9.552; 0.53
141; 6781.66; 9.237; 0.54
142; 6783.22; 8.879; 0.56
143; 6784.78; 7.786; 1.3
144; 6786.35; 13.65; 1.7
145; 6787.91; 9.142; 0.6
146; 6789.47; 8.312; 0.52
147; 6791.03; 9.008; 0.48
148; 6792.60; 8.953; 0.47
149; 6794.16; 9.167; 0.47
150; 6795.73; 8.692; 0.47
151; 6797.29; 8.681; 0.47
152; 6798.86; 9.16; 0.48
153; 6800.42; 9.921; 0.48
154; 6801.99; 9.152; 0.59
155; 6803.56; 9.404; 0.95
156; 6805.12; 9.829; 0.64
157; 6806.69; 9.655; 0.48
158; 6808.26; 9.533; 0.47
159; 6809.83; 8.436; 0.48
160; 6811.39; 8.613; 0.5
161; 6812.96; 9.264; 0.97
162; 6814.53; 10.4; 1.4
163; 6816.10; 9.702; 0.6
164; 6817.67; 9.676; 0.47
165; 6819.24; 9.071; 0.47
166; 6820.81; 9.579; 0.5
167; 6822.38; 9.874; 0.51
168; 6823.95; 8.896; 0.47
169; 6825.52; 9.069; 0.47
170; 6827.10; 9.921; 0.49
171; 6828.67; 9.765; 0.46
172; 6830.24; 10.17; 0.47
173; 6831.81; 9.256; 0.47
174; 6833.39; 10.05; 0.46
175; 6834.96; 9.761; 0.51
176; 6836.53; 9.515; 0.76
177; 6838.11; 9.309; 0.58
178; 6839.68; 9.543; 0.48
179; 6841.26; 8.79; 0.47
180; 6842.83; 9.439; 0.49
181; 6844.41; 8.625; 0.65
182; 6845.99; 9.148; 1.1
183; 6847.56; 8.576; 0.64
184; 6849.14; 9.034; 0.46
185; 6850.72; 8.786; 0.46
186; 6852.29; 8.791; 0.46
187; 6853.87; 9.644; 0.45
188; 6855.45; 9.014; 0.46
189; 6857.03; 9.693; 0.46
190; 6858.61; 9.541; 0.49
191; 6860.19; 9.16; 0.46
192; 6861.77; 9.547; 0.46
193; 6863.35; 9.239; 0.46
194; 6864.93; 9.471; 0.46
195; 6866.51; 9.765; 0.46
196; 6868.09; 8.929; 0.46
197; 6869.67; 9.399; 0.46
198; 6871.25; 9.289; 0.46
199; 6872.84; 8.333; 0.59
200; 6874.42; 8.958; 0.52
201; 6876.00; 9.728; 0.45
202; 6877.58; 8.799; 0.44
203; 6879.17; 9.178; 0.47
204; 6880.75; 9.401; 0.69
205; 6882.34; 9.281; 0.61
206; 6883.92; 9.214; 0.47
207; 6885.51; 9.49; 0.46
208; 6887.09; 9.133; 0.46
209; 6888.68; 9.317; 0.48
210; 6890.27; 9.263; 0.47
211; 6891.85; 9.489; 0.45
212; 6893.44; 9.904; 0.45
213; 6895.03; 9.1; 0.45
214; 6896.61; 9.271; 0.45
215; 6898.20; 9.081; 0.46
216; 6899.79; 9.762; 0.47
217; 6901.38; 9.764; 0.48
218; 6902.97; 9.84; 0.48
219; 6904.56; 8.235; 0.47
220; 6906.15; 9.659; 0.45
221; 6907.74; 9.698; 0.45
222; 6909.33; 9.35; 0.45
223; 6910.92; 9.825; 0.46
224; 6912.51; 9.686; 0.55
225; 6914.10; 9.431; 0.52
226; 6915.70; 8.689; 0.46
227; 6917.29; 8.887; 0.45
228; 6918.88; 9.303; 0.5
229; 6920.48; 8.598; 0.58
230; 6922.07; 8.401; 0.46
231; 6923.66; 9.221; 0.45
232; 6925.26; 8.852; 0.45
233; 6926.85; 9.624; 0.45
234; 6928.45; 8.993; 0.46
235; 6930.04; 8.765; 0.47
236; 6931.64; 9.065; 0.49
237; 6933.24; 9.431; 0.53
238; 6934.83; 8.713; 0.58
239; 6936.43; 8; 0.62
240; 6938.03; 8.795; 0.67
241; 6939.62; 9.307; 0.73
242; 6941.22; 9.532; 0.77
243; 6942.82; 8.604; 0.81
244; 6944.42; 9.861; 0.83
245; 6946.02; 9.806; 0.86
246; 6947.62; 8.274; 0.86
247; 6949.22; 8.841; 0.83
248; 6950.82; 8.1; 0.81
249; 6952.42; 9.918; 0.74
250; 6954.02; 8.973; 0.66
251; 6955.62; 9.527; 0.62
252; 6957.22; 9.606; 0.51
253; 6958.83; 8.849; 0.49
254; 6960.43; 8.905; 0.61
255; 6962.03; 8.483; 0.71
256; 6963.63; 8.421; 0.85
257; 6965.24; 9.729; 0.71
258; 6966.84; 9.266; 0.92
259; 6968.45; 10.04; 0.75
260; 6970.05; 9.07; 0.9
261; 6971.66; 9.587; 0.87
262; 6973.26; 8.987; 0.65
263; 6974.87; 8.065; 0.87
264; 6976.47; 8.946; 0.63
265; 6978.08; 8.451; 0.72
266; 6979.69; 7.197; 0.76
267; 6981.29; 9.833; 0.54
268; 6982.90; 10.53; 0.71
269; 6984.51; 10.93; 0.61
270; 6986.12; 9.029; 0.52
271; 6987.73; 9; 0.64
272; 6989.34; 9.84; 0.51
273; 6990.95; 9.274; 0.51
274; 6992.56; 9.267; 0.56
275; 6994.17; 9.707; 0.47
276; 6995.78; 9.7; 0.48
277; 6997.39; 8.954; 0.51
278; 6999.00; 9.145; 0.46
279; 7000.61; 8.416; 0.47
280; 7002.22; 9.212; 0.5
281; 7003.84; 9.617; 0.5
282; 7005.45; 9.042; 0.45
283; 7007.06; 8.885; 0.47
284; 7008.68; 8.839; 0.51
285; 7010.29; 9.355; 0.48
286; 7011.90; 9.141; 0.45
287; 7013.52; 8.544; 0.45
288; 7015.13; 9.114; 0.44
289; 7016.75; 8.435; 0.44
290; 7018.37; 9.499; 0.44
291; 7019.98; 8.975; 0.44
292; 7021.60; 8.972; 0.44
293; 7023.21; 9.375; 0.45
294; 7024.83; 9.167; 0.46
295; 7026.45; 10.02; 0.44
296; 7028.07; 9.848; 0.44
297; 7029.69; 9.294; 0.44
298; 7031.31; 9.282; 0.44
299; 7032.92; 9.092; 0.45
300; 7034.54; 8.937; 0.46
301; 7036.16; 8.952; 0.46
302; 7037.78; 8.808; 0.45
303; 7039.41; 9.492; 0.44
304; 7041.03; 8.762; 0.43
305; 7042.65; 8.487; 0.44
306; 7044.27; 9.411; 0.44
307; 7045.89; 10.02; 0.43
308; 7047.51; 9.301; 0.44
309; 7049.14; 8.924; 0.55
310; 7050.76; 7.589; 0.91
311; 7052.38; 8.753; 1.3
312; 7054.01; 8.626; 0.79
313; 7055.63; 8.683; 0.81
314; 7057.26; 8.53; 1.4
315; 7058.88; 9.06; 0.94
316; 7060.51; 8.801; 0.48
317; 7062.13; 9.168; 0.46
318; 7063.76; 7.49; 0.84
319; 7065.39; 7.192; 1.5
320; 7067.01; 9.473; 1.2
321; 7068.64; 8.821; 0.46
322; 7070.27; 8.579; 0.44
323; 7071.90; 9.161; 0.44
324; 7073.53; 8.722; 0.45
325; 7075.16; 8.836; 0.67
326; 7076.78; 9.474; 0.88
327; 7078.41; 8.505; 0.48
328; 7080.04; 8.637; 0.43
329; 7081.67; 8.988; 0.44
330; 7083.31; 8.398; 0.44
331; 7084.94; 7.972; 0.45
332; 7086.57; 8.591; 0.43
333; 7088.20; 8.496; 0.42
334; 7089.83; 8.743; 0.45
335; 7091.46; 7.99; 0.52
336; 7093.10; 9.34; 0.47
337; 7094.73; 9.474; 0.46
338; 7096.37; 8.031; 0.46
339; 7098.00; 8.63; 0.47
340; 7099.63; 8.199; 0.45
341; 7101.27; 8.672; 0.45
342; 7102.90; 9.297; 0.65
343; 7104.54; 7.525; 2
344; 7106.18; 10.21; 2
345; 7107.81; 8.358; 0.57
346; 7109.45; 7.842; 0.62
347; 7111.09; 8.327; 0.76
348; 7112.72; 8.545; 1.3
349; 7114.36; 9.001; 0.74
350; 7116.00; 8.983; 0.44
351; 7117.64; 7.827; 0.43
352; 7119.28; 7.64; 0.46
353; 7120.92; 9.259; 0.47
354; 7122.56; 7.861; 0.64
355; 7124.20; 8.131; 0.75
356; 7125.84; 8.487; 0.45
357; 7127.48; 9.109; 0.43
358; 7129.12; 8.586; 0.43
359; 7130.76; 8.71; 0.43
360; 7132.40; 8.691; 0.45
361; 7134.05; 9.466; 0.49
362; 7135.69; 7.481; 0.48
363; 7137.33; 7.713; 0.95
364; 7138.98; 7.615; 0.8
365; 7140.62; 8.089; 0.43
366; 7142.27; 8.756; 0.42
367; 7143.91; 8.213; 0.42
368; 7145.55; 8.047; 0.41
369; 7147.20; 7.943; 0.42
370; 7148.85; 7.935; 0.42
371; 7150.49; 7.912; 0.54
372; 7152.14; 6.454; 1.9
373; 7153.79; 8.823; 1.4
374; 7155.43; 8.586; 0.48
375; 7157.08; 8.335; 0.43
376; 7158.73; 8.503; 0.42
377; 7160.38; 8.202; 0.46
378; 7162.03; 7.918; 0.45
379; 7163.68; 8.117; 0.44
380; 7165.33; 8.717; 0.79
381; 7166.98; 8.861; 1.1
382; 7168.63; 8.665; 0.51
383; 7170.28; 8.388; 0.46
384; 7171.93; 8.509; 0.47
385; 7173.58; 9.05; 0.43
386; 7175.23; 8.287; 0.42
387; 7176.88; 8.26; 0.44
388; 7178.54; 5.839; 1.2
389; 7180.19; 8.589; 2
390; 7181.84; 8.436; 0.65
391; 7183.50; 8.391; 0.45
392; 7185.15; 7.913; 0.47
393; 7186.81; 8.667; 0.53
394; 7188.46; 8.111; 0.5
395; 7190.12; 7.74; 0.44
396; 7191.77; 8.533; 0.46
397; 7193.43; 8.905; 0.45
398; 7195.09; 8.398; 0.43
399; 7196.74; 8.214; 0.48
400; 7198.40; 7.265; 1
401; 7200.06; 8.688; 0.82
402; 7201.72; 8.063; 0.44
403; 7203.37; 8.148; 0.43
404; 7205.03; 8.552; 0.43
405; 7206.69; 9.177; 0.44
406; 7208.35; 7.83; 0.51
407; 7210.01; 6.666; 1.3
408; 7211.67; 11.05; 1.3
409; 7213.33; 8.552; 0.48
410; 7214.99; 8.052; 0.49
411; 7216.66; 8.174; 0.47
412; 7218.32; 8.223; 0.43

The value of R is 0.021 mag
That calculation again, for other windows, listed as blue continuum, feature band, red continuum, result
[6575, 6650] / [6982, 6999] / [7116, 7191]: -0.08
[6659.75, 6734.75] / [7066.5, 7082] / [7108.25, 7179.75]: -0.04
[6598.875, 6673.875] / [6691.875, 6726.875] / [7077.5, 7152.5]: -0.14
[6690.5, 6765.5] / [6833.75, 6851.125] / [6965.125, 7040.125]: 0.07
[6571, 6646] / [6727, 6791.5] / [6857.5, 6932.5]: 0.01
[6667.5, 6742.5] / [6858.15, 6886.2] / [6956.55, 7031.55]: 0.05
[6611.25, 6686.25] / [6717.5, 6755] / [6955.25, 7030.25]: -0.13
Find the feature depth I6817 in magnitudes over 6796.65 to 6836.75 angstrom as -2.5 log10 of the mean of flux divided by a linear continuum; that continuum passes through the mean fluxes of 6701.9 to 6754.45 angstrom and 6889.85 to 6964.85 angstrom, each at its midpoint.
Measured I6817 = 0.05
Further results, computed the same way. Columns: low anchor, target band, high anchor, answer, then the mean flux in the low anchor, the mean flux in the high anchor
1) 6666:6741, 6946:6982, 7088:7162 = 0.02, 10.3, 8.39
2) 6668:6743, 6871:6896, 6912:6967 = 0.01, 10.3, 9.04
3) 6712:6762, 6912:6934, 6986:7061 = 0.07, 10.7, 9.09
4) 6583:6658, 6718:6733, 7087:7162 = -0.21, 9.95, 8.4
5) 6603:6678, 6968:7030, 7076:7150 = -0.07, 9.24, 8.48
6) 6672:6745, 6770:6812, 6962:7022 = 0.08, 10.3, 9.15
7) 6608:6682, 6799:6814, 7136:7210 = -0.04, 9.29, 8.19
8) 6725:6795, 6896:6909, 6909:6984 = -0.02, 9.68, 9.08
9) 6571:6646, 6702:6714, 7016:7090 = 0.04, 10.4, 8.88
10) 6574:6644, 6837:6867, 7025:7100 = 0.04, 10.5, 8.82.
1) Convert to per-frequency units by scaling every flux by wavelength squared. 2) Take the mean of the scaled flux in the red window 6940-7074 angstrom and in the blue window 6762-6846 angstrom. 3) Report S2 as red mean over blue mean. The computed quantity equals 1.0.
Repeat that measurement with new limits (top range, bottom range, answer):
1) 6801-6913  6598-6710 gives 1.06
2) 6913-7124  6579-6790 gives 0.98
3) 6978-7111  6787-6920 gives 1.01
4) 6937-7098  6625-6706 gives 1.07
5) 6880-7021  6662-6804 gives 1.00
